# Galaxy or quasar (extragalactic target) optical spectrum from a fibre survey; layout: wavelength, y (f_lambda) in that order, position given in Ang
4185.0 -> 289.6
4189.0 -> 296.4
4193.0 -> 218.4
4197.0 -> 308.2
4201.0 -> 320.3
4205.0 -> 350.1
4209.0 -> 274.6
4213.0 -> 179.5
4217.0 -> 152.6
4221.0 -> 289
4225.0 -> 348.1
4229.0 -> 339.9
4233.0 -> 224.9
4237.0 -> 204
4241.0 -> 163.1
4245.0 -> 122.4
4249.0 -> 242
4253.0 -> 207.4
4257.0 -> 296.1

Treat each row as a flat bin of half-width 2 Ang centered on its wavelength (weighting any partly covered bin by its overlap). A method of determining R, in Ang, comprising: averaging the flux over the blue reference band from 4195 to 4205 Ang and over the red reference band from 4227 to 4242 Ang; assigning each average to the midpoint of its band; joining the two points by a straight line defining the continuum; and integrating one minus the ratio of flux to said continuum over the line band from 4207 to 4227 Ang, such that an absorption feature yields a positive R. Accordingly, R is 2.1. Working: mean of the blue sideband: 321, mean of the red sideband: 238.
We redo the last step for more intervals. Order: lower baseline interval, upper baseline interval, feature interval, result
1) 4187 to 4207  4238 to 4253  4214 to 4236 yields -3.3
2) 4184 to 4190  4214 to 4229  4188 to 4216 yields 0.9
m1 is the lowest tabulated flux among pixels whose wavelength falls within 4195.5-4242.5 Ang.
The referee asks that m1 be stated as 152.6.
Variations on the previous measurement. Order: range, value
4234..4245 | 122.4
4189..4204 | 218.4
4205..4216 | 179.5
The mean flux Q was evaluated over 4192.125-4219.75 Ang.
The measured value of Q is 260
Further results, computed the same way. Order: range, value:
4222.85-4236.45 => 293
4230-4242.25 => 211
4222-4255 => 233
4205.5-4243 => 246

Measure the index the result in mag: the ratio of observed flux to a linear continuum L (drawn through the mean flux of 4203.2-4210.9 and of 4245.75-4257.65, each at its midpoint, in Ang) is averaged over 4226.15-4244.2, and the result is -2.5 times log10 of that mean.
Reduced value 0.14 mag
